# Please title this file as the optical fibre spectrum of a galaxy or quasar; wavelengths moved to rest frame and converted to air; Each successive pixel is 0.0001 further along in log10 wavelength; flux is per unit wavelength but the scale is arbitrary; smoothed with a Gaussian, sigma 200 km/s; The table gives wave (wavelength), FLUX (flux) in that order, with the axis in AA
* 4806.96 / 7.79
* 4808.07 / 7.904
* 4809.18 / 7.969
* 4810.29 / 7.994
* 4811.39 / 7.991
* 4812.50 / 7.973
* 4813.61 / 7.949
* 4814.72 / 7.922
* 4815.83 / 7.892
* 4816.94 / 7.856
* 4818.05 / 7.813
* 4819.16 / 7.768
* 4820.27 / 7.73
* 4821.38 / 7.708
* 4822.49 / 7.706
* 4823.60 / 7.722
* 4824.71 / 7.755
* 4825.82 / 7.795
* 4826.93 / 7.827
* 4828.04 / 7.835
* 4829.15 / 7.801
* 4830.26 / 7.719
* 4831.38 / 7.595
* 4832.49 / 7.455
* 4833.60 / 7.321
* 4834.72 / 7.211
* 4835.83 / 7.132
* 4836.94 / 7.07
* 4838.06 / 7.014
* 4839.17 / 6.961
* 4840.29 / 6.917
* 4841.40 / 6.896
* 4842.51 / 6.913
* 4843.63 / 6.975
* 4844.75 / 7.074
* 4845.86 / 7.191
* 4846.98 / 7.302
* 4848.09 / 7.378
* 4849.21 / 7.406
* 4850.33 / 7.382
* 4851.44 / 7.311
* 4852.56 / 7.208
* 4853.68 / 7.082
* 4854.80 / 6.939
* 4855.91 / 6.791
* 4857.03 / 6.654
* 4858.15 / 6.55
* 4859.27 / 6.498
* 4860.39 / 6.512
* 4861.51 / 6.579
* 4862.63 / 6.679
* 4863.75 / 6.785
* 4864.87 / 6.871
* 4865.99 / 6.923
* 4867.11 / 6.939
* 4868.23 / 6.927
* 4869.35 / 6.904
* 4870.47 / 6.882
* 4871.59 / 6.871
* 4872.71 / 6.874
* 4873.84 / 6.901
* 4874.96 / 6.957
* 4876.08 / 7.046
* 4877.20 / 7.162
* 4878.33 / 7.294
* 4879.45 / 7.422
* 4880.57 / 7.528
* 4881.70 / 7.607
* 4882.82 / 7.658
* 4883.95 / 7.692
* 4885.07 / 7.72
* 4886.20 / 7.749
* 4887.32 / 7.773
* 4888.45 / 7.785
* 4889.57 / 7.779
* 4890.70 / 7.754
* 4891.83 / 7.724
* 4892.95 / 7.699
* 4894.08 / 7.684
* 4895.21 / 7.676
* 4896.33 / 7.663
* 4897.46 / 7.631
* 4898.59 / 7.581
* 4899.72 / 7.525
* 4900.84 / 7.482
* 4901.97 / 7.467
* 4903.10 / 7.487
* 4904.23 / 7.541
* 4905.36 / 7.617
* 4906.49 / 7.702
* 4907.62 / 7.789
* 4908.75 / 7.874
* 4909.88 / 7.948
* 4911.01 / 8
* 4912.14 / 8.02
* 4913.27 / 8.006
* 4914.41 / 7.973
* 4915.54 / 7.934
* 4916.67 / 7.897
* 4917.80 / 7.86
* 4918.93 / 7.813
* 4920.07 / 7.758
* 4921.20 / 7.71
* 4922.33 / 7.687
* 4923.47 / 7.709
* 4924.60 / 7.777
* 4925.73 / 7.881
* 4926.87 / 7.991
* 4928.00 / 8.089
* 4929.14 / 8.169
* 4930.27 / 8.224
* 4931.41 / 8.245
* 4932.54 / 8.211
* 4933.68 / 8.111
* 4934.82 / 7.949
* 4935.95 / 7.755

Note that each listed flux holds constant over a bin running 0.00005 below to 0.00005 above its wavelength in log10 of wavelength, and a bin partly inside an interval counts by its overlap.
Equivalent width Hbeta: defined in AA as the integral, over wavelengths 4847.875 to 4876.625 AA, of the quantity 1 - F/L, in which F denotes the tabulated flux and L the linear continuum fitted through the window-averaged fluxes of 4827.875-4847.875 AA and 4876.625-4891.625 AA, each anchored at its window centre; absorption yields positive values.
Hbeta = 2.0 AA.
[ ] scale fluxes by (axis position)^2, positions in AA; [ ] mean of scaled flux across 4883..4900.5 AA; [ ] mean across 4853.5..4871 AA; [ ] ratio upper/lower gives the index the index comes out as 1.1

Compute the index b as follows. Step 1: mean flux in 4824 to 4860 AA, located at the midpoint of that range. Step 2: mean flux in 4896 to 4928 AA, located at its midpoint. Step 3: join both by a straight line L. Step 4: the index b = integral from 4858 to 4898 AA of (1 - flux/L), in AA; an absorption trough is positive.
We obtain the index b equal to 1.36 AA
